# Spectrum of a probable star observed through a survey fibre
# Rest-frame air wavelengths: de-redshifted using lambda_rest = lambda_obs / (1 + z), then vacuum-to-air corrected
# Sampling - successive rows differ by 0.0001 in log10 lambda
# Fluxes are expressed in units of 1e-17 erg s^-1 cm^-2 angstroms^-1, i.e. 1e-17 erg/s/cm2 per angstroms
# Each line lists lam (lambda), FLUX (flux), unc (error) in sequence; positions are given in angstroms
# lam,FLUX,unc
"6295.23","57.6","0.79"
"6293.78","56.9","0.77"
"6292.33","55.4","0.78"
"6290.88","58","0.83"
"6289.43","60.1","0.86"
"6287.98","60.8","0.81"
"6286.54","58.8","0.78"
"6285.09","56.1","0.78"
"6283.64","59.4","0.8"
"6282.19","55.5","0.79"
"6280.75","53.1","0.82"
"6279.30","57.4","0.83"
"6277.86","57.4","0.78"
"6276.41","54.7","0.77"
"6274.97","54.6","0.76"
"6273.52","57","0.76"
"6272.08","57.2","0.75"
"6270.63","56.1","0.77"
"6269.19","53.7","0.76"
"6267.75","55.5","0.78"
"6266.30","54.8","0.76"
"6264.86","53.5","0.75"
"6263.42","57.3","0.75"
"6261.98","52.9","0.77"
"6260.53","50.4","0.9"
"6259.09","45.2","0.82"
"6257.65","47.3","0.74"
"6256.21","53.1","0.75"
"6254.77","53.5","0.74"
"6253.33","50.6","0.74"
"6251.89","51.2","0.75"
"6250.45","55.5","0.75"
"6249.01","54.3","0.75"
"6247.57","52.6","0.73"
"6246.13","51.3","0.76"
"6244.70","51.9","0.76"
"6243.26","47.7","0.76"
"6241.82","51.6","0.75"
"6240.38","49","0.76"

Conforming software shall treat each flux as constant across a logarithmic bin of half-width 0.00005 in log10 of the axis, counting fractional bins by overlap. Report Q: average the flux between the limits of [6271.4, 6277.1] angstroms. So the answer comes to 55.9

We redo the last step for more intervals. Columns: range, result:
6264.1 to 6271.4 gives 54.7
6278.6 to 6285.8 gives 56.3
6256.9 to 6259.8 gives 46.4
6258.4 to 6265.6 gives 51.9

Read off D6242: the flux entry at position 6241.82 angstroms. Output 51.6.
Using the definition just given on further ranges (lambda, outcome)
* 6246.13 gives 51.3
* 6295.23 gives 57.6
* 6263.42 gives 57.3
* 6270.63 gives 56.1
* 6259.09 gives 45.2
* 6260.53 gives 50.4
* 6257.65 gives 47.3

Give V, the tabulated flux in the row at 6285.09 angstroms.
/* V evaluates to 56.1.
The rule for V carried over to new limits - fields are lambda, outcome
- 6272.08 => 57.2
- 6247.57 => 52.6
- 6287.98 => 60.8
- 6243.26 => 47.7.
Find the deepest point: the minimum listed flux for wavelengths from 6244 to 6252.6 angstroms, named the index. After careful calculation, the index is 51.2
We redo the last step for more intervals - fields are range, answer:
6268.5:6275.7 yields 53.7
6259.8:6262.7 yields 50.4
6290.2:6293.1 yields 55.4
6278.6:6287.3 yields 53.1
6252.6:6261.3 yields 45.2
